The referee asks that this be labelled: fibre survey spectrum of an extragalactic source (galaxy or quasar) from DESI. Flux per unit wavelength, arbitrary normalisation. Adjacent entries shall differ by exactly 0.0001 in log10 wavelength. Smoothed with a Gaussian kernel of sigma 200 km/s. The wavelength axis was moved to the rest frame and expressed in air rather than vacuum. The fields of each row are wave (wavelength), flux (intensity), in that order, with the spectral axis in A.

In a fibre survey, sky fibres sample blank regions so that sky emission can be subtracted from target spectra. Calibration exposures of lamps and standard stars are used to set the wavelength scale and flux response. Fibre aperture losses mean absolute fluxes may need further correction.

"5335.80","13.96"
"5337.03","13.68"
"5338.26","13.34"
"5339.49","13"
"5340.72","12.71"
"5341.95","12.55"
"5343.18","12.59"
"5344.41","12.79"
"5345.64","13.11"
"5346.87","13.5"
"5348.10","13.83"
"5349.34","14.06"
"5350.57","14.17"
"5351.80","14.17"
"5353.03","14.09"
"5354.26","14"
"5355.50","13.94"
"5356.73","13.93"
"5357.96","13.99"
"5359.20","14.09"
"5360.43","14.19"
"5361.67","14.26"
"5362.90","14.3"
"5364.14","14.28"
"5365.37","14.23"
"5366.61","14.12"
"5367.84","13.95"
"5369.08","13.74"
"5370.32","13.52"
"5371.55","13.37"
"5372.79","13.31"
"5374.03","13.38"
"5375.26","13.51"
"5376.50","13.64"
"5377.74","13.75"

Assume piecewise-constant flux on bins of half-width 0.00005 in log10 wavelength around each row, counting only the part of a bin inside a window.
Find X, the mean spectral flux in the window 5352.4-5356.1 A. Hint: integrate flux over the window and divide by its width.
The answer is 14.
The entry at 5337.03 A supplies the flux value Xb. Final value 13.68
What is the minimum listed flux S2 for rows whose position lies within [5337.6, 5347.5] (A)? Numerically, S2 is 12.55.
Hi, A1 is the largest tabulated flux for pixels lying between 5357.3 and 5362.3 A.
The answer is 14.26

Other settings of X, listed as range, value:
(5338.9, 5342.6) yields 12.7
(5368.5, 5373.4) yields 13.5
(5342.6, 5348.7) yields 13.2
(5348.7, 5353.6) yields 14.1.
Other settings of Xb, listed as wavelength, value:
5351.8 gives 14.17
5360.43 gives 14.19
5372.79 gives 13.31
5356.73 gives 13.93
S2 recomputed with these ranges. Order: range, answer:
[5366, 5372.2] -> 13.37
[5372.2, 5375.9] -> 13.31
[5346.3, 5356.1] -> 13.5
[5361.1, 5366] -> 14.23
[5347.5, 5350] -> 13.83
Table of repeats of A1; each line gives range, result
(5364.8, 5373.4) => 14.23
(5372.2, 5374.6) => 13.38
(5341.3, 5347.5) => 13.5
